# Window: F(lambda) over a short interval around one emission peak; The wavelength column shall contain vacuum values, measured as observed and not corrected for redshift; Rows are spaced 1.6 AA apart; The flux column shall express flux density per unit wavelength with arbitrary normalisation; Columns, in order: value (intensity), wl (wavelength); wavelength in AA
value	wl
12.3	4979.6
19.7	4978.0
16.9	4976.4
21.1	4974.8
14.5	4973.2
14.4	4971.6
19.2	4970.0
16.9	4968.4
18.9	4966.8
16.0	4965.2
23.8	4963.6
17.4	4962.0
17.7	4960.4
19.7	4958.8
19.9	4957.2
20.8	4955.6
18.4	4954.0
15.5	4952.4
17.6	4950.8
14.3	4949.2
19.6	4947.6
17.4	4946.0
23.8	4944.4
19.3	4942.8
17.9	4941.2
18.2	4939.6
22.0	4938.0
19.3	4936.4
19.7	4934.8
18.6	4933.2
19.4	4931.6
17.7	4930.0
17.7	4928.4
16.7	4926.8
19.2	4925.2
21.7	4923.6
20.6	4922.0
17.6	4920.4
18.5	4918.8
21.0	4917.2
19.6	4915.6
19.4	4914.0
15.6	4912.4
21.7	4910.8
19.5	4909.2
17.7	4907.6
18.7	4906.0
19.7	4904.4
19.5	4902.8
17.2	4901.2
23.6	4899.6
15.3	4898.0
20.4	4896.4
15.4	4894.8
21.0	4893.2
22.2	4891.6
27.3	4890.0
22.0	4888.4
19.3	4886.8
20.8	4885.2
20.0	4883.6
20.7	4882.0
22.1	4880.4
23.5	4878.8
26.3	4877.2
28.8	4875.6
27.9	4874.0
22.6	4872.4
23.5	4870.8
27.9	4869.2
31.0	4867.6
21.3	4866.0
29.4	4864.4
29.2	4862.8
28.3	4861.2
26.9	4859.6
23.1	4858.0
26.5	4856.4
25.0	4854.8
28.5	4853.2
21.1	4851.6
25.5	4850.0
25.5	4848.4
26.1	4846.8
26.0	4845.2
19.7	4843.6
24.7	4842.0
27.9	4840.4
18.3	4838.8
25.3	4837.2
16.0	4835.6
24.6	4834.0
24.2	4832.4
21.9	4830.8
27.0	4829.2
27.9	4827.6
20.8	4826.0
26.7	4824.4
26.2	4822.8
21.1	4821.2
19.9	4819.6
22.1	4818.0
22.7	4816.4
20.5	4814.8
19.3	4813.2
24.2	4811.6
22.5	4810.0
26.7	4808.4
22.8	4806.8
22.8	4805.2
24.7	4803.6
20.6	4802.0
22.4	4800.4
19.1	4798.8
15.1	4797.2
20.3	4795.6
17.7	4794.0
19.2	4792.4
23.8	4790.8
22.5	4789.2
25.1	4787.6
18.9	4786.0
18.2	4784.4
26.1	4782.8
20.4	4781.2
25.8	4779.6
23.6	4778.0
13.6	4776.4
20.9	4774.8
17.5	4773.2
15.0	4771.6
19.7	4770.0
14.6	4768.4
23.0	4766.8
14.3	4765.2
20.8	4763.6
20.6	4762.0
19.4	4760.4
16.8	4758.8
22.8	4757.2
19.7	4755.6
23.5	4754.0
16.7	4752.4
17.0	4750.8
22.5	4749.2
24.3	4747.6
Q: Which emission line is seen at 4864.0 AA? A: C III] 1909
